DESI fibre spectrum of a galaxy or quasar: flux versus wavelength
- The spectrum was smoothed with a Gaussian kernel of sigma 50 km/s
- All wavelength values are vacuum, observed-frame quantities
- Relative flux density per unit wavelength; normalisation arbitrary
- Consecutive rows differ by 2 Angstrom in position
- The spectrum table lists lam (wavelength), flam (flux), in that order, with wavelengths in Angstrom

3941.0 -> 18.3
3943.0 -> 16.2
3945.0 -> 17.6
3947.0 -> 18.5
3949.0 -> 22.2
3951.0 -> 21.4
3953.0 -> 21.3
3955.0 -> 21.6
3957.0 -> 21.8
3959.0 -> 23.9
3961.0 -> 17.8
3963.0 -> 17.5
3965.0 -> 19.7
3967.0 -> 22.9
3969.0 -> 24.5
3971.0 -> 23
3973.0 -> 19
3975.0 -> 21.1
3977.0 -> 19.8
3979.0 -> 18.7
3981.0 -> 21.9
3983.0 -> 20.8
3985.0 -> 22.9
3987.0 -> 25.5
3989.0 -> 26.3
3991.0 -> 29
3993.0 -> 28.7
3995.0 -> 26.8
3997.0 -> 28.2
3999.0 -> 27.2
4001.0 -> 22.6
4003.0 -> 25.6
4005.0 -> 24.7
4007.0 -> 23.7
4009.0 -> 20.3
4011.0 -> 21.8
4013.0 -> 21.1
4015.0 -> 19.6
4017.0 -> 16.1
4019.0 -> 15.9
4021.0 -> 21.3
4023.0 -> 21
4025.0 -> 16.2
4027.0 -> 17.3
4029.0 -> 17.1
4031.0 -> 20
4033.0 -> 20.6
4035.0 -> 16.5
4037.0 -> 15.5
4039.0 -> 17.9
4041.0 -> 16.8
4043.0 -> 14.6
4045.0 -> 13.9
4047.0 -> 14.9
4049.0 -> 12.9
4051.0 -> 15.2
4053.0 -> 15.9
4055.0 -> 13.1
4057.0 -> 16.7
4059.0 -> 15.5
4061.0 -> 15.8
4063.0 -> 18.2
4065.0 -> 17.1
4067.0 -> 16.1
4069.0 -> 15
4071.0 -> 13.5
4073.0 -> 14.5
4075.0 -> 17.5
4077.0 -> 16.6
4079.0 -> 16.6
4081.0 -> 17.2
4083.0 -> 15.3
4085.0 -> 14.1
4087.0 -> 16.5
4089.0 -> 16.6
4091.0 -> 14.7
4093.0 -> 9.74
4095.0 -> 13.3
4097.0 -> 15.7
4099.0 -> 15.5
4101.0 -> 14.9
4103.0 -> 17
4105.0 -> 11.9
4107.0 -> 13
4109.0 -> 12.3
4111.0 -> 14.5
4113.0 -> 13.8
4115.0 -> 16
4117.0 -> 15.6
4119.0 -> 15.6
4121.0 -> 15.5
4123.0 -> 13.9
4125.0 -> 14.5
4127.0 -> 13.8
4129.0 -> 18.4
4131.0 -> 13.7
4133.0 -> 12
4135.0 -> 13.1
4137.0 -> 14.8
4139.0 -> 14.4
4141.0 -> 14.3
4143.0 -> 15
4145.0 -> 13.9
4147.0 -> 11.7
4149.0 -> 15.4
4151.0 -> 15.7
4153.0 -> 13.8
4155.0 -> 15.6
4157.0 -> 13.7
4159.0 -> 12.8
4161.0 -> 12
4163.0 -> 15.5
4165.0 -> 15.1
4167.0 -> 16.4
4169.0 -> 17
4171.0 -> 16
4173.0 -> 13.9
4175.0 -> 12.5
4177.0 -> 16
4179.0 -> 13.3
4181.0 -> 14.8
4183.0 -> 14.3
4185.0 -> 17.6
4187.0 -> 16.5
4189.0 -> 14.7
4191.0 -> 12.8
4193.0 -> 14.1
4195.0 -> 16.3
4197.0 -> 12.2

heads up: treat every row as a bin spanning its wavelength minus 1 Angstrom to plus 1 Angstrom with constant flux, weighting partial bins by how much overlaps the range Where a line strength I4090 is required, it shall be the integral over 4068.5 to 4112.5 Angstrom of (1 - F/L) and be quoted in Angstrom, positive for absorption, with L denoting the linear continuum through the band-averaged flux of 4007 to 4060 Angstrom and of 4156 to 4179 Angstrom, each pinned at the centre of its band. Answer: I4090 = 3.7 Angstrom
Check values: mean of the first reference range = 17.3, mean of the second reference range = 14.6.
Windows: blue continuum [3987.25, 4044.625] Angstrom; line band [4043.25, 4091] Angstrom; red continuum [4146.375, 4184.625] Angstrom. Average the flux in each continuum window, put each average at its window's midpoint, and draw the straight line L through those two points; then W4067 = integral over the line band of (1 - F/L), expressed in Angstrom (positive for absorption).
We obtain 8.3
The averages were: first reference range 21.1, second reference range 14.6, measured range 15.6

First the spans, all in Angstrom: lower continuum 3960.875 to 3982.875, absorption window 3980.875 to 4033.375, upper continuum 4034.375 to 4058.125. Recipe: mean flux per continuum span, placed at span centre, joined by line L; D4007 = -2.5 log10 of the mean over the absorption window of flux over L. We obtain -0.22 mag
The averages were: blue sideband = 20.7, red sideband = 15.3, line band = 22.3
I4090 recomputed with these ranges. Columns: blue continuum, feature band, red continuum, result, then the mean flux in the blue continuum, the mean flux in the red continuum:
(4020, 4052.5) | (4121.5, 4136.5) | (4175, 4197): 1.3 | 17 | 14.8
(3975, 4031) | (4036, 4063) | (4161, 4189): 6.5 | 22.2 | 15.2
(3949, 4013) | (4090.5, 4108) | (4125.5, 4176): 3.1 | 22.9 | 14.4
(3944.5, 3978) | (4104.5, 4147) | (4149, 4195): 4.9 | 20.8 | 14.8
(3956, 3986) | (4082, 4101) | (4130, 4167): 2.0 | 21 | 14.1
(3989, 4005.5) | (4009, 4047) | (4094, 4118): 8.7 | 26.6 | 14.5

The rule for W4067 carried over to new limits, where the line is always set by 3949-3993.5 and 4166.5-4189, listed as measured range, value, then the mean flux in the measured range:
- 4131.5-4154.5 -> 3.3 Angstrom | 14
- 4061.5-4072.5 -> 1.8 Angstrom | 15.9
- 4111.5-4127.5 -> 2.2 Angstrom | 14.9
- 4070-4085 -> 2.3 Angstrom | 15.8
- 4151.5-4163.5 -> 1.5 Angstrom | 13.9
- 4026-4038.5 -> 1.4 Angstrom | 17.8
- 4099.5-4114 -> 3.0 Angstrom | 14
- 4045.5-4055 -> 2.4 Angstrom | 14.5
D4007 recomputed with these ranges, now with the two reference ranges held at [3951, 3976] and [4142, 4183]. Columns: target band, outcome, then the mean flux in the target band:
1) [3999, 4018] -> -0.12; 22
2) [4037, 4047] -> 0.18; 15.7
